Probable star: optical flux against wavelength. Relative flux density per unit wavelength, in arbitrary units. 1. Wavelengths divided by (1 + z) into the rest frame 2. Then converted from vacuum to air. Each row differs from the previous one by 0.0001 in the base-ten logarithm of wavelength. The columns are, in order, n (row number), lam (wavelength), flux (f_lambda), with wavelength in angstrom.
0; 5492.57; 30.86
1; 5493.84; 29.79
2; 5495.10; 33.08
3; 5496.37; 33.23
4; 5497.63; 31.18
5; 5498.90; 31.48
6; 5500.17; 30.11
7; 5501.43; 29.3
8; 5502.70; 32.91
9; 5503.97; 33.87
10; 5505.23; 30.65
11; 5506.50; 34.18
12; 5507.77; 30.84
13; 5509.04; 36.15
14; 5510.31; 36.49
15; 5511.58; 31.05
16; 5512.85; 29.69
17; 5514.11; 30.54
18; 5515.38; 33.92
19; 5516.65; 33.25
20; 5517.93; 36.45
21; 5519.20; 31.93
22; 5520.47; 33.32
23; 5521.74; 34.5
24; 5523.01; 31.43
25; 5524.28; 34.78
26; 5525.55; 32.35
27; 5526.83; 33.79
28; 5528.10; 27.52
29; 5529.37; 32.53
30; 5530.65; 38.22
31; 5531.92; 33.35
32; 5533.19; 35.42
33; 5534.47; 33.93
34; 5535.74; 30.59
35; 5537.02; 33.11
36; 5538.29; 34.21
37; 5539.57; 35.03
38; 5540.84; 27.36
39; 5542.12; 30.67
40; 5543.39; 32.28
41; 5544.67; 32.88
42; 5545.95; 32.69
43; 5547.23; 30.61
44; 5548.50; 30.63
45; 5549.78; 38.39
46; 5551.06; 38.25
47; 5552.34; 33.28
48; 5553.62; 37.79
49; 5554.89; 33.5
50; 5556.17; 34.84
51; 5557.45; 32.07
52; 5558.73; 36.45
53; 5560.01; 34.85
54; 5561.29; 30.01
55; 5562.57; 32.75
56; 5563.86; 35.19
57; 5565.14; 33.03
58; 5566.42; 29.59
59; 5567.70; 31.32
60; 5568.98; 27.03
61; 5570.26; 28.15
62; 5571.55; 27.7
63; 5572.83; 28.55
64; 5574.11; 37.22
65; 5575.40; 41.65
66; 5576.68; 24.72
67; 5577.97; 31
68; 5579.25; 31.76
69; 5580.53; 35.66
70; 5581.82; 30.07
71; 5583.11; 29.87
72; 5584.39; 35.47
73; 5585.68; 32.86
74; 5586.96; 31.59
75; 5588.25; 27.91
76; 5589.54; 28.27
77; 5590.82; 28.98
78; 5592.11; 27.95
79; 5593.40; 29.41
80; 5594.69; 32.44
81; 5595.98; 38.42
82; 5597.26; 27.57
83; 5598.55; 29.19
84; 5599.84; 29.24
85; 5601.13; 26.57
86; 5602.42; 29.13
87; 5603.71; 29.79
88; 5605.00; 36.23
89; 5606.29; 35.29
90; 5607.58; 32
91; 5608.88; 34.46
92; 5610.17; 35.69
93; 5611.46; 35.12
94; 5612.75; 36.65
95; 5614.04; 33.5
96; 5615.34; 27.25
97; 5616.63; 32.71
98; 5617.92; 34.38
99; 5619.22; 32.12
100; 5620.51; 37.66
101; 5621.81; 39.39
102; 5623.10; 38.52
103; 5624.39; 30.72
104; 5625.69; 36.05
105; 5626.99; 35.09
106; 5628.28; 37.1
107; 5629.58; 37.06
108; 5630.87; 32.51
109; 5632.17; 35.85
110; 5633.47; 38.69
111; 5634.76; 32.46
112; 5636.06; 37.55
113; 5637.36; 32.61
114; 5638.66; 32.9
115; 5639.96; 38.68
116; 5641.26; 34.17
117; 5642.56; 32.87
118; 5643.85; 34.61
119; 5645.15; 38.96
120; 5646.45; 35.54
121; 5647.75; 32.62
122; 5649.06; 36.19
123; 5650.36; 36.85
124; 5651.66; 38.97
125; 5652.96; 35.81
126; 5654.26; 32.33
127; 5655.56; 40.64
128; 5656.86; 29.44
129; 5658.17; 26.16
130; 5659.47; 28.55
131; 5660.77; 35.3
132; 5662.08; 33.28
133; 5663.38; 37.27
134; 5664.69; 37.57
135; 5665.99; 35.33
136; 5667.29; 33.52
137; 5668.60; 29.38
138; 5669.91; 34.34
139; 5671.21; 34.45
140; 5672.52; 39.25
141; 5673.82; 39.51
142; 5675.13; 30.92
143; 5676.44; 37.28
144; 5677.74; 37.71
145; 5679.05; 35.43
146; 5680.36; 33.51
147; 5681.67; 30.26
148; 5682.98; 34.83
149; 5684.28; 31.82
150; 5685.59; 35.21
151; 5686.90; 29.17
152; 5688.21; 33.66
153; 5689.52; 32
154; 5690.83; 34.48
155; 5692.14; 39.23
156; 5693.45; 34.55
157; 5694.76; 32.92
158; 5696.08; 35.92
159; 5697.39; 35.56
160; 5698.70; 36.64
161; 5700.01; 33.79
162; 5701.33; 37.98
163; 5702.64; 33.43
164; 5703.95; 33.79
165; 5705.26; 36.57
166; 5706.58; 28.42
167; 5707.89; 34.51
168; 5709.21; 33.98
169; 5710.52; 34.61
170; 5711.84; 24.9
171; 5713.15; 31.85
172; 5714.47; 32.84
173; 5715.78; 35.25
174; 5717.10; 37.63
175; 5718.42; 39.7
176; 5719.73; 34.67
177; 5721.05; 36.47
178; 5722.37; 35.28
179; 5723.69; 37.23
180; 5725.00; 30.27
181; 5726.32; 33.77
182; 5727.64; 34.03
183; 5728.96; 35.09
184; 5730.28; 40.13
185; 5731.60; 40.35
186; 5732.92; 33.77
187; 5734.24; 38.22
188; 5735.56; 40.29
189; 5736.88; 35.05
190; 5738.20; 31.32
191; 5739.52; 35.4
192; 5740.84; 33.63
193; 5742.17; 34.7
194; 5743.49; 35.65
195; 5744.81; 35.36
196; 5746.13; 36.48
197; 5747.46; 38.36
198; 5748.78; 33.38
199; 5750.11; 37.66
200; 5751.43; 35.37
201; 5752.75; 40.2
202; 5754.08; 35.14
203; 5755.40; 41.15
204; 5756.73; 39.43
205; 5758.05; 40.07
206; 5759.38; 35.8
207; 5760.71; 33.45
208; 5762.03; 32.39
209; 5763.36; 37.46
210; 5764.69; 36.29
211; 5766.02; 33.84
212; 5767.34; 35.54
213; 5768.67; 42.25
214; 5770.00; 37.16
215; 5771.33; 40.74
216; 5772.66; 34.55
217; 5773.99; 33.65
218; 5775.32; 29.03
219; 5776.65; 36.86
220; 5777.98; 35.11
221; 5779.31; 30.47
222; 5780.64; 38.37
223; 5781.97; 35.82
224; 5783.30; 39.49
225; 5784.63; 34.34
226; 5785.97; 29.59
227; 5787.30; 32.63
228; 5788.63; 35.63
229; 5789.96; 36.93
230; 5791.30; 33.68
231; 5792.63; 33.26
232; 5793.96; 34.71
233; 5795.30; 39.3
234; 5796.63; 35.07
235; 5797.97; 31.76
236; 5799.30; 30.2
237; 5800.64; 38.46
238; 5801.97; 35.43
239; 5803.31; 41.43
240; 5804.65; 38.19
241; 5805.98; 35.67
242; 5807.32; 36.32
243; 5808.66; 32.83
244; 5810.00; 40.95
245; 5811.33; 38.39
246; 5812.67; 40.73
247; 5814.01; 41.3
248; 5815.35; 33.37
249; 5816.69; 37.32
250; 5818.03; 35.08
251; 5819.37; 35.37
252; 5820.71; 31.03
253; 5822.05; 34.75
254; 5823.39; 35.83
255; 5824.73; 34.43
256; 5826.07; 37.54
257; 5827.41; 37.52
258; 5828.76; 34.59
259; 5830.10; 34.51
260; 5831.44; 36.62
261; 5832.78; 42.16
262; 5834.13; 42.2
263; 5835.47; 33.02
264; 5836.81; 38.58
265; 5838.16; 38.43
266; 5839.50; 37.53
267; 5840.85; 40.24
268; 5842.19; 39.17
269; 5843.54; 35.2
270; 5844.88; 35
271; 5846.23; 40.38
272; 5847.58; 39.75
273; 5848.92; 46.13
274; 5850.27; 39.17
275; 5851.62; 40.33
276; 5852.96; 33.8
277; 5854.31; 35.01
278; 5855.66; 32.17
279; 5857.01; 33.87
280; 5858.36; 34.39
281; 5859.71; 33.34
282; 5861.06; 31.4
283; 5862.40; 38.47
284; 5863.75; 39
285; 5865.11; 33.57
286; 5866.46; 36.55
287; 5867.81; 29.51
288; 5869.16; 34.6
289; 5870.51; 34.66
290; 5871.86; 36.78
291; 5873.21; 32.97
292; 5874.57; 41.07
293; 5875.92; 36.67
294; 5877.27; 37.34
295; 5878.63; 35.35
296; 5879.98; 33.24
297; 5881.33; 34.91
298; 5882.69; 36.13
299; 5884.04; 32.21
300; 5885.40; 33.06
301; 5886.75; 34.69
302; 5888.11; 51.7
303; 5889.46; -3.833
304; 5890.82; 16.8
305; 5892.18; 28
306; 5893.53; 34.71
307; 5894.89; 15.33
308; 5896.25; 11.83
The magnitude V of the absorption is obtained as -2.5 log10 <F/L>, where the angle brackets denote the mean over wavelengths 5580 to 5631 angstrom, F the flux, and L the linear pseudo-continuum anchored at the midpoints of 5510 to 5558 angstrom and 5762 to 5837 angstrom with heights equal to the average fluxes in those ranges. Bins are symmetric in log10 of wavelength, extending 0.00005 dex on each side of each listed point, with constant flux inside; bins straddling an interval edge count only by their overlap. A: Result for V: 0.04 mag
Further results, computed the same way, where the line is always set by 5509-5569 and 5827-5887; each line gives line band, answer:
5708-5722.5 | 0.02 mag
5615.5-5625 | -0.02 mag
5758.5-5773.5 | -0.03 mag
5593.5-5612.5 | 0.05 mag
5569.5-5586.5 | 0.06 mag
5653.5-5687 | 0.01 mag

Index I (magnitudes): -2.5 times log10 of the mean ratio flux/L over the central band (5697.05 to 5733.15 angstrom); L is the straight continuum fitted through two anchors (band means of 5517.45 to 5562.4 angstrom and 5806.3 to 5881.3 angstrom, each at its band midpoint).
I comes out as 0.01 mag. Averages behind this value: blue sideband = 33.4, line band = 34.7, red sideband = 36.5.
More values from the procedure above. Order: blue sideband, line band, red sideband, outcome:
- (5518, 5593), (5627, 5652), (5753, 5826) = -0.06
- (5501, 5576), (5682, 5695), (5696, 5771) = 0.04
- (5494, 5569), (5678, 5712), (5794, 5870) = 0.03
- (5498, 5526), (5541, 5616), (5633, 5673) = 0.05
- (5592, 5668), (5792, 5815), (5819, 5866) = -0.01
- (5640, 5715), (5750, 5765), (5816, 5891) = -0.07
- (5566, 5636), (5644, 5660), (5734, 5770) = -0.02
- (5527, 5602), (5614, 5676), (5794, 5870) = -0.04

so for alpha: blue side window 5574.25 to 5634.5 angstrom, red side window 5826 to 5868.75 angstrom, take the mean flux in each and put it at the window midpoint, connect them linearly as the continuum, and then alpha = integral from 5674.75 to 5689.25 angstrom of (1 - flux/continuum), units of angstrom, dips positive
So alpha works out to 0.2 angstrom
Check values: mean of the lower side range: 32.9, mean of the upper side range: 36.8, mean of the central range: 33.6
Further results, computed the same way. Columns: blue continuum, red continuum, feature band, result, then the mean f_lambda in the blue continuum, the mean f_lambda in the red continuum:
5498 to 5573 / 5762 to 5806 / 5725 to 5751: -0.6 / 32.7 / 35.5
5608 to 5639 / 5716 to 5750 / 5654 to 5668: 0.6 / 34.8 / 35.9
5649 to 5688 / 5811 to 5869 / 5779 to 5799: 0.7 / 34.3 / 36.6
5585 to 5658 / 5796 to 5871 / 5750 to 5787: -0.5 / 33.6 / 36.5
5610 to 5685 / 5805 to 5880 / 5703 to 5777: 0.1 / 34.7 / 36.6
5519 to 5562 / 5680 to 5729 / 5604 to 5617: -0.1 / 33.3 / 34.1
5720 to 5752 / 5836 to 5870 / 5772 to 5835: 0.7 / 35.7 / 36.6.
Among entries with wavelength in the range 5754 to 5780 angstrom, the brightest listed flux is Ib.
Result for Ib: 42.25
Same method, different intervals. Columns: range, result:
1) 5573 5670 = 41.65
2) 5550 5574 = 38.25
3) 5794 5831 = 41.43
